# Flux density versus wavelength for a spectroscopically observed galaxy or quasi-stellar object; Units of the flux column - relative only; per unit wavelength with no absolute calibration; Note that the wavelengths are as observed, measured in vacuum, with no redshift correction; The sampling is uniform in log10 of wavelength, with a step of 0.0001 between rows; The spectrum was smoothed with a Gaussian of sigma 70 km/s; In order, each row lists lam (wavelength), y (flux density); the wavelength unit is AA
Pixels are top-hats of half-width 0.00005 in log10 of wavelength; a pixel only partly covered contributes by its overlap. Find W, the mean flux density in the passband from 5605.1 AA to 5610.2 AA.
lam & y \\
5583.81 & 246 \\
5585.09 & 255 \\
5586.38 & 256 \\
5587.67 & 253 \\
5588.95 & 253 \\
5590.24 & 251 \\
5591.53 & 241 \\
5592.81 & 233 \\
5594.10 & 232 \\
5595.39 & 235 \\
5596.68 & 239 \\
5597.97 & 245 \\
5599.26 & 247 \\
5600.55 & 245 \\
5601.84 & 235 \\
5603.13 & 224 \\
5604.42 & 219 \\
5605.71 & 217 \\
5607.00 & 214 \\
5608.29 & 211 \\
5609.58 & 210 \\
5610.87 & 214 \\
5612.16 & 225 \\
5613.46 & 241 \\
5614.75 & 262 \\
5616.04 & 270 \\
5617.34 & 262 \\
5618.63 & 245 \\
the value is 213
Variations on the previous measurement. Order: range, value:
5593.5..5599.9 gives 239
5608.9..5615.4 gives 230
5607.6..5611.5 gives 212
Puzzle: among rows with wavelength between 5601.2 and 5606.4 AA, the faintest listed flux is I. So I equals 217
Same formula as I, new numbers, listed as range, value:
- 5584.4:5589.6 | 253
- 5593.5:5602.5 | 232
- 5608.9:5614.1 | 210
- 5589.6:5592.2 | 241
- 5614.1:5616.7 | 262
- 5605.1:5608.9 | 211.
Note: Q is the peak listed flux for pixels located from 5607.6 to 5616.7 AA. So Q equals 270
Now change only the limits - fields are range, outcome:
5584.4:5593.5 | 256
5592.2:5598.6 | 245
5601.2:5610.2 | 235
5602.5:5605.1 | 224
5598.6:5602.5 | 247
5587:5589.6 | 253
